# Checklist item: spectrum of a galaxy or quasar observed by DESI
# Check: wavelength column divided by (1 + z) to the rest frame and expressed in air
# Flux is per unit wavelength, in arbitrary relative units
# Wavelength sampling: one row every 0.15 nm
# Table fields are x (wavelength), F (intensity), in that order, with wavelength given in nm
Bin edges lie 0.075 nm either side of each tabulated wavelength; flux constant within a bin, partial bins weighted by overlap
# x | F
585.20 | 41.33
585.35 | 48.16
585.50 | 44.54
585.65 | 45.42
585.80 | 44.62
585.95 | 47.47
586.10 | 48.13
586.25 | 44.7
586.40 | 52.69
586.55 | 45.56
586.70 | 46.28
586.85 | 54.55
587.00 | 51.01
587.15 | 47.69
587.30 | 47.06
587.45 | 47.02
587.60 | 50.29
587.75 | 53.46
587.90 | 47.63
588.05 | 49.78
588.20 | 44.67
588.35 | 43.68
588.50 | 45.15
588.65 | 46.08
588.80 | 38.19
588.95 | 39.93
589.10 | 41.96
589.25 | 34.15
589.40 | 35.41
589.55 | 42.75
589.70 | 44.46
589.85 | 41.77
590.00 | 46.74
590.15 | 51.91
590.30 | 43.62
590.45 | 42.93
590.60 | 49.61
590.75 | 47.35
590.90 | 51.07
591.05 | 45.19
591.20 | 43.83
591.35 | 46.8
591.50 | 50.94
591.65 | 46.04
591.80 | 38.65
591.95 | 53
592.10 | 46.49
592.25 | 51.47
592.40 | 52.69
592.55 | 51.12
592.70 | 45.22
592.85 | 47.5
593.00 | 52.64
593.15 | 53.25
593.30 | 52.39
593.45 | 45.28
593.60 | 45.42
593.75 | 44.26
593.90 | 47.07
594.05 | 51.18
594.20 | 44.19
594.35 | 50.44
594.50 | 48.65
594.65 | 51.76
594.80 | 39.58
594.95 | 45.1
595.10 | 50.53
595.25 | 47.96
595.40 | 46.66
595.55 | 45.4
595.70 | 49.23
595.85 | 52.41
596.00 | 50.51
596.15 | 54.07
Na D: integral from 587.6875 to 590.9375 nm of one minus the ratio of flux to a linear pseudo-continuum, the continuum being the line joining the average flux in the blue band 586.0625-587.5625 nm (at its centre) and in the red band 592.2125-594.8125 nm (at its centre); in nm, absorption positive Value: 0.27 nm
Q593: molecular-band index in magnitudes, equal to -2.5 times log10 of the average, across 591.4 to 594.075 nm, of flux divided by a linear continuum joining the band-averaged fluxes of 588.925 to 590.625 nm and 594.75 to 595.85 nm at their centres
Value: -0.08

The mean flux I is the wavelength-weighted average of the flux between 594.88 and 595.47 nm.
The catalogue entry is 47.6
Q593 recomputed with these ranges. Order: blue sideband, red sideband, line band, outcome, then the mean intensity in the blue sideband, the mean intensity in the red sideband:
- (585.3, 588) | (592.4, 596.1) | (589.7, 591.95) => 0.04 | 48.1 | 48.4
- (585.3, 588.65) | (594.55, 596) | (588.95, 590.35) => 0.13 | 47.7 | 47.8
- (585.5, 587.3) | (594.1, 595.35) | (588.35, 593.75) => 0.04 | 47.8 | 47.3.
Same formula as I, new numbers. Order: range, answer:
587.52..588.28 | 49.1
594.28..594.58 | 49.6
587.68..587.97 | 50.5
